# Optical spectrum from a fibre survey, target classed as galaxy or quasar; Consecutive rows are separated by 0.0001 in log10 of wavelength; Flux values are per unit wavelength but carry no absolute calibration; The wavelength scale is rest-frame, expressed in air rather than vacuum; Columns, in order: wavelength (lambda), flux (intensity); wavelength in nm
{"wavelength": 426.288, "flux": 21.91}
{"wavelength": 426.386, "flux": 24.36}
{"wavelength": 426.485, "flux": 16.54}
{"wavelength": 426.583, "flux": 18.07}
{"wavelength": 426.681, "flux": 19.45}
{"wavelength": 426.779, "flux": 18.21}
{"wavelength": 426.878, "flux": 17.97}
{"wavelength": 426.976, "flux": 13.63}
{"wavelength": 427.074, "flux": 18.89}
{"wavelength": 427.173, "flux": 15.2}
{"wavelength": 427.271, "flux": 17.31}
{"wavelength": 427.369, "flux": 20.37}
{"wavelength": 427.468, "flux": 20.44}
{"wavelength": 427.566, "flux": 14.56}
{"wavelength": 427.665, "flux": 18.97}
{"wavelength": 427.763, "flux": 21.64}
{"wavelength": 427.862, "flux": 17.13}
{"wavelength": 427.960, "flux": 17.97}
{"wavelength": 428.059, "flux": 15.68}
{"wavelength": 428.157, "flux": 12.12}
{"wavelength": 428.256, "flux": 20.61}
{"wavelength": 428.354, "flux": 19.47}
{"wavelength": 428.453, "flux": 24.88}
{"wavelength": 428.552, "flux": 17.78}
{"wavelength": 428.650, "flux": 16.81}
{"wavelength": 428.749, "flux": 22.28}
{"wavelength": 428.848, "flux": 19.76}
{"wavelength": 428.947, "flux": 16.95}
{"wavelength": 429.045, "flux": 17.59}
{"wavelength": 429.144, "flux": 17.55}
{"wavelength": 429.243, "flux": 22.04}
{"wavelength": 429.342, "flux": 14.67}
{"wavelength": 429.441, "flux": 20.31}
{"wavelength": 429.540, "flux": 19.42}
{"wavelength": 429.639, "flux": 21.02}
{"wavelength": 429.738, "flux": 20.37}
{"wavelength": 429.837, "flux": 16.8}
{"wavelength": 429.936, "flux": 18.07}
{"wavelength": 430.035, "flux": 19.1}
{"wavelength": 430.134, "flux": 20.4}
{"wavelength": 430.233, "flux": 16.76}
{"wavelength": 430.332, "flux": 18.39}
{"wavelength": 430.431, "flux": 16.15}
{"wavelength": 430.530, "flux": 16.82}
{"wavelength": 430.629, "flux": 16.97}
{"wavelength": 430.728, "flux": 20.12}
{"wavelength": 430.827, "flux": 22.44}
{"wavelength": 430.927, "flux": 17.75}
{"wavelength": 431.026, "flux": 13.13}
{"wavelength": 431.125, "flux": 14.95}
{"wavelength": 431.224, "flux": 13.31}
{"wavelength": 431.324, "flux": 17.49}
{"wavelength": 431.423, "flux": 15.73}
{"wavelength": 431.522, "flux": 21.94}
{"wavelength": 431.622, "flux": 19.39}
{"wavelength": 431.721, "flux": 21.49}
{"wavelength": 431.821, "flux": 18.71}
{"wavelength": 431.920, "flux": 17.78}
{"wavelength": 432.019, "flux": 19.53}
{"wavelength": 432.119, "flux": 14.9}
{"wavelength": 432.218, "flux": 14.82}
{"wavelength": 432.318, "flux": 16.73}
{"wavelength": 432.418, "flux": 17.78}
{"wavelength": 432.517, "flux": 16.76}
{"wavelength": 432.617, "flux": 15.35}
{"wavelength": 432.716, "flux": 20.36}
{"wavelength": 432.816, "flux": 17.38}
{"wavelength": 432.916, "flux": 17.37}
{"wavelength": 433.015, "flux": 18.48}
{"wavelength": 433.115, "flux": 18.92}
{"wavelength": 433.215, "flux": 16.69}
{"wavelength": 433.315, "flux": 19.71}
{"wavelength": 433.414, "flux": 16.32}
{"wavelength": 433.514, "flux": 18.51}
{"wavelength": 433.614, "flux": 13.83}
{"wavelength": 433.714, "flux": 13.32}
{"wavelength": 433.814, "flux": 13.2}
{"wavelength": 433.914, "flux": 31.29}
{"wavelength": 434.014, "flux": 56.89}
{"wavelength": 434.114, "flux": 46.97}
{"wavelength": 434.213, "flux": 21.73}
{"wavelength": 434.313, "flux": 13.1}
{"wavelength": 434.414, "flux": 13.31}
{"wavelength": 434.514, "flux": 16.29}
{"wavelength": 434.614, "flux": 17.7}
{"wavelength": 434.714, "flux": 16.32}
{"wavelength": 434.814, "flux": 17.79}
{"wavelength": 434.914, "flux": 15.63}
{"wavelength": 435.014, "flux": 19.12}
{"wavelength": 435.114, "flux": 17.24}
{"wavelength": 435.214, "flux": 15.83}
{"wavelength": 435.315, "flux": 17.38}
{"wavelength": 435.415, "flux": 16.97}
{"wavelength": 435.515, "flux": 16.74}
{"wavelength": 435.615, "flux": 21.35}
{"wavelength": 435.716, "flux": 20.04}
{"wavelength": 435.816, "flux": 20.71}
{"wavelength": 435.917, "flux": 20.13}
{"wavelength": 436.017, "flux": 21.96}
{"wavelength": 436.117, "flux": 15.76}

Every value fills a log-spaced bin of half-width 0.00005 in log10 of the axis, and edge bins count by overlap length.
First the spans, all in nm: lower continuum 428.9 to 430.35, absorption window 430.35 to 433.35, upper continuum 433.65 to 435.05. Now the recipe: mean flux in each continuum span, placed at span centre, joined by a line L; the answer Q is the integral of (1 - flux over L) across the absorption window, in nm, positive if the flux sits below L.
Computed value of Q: 0.40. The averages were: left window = 18.6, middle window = 17.6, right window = 22.3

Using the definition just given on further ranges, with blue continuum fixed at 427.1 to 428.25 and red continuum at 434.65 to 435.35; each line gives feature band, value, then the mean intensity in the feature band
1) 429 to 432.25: -0.14 nm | 18.1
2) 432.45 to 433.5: -0.04 nm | 17.8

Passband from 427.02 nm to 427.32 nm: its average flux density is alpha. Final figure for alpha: 17.1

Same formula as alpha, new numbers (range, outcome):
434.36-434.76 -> 15.8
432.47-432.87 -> 17.4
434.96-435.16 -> 18.2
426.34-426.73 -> 19.6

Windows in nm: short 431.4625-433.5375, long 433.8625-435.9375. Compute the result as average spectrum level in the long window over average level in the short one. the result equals 1.2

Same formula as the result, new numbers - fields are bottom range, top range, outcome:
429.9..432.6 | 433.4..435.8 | 1.15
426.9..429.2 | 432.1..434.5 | 1.11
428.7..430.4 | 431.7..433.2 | 0.94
